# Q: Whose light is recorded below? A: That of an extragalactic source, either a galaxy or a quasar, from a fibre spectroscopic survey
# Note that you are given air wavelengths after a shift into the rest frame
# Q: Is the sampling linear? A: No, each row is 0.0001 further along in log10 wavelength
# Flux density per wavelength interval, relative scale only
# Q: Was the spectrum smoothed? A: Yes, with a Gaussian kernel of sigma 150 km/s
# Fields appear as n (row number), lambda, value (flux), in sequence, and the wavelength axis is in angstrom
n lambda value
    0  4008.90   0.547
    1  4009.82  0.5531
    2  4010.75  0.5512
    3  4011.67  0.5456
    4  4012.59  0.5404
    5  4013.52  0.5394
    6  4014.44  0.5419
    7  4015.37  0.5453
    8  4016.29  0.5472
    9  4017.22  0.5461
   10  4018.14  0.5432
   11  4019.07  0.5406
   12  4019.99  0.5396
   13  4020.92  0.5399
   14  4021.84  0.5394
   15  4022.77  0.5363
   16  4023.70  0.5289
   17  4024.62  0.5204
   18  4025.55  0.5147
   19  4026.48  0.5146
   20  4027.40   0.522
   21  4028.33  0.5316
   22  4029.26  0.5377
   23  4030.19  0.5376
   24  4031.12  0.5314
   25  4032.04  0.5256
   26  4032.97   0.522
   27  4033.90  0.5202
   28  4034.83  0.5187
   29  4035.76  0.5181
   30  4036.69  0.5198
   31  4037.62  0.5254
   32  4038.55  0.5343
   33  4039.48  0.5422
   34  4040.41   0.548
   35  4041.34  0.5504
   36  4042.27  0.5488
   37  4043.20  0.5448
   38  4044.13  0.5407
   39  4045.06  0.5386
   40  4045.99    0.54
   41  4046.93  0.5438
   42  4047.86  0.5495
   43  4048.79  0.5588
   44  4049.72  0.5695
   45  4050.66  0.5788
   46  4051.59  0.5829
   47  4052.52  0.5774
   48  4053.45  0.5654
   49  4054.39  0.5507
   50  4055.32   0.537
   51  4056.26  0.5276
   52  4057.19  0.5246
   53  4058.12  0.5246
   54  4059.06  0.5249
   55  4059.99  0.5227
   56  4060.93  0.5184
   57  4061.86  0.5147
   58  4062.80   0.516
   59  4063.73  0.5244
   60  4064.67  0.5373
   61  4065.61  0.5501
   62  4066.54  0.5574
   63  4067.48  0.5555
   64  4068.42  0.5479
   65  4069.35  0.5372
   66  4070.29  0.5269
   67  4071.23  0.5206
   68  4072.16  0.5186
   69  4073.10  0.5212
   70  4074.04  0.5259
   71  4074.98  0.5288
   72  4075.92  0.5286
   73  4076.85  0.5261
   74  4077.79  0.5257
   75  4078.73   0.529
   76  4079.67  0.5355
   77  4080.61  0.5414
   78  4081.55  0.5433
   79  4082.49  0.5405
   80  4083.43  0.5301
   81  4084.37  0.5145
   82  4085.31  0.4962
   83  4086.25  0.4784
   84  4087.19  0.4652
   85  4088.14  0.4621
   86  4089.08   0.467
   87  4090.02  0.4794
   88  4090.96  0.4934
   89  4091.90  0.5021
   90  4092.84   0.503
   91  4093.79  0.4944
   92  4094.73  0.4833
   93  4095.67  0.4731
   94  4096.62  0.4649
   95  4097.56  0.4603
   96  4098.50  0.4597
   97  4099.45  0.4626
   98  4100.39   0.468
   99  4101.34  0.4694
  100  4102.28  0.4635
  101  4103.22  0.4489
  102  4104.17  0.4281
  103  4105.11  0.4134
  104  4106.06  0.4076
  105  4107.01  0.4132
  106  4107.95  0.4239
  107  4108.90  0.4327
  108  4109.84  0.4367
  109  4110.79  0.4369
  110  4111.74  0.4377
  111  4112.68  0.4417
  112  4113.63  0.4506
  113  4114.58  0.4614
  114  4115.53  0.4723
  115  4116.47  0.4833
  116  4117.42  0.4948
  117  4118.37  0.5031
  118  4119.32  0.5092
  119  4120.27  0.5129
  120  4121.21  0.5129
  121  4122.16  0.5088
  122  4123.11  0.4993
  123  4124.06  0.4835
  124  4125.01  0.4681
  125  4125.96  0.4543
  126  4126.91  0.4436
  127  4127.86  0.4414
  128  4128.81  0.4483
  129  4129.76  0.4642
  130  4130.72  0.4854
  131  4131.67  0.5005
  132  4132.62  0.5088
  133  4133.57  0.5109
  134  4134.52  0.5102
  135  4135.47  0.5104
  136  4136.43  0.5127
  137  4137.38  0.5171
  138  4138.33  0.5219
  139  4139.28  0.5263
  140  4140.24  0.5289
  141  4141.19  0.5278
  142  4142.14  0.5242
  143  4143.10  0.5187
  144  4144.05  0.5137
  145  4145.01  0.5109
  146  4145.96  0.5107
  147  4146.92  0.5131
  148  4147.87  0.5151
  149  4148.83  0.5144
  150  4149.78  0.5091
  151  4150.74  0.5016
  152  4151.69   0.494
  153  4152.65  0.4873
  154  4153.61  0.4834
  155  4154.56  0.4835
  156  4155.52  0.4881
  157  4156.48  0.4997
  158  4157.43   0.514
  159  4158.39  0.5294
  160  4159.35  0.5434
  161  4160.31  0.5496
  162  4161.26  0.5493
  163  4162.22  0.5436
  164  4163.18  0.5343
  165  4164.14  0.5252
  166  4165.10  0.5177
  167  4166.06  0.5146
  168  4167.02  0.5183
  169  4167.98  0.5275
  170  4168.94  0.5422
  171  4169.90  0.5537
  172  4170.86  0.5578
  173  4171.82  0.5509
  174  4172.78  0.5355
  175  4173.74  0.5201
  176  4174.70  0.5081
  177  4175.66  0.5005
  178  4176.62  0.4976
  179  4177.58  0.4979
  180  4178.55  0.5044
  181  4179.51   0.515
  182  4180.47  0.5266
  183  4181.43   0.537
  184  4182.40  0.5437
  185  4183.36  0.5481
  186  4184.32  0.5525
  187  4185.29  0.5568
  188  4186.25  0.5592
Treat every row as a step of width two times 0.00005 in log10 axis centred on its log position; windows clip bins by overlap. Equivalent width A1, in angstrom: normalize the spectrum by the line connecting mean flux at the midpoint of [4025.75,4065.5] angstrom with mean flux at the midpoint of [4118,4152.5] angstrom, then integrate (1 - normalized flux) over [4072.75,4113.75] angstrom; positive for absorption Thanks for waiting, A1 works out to 3.0 angstrom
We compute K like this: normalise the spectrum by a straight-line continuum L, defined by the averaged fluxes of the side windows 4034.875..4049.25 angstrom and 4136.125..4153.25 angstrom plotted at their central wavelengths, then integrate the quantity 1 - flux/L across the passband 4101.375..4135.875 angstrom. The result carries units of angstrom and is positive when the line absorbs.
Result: 3.5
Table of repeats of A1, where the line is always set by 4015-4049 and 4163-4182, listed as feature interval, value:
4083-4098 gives 1.28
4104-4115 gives 2.02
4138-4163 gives 0.48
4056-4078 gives 0.12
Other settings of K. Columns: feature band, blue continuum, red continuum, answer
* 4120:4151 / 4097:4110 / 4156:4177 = -0.9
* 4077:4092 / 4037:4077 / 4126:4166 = 0.6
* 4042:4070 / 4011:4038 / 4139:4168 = -0.8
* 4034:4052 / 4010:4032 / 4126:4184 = -0.4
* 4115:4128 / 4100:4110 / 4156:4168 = -0.6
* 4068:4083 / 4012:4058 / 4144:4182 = 0.1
